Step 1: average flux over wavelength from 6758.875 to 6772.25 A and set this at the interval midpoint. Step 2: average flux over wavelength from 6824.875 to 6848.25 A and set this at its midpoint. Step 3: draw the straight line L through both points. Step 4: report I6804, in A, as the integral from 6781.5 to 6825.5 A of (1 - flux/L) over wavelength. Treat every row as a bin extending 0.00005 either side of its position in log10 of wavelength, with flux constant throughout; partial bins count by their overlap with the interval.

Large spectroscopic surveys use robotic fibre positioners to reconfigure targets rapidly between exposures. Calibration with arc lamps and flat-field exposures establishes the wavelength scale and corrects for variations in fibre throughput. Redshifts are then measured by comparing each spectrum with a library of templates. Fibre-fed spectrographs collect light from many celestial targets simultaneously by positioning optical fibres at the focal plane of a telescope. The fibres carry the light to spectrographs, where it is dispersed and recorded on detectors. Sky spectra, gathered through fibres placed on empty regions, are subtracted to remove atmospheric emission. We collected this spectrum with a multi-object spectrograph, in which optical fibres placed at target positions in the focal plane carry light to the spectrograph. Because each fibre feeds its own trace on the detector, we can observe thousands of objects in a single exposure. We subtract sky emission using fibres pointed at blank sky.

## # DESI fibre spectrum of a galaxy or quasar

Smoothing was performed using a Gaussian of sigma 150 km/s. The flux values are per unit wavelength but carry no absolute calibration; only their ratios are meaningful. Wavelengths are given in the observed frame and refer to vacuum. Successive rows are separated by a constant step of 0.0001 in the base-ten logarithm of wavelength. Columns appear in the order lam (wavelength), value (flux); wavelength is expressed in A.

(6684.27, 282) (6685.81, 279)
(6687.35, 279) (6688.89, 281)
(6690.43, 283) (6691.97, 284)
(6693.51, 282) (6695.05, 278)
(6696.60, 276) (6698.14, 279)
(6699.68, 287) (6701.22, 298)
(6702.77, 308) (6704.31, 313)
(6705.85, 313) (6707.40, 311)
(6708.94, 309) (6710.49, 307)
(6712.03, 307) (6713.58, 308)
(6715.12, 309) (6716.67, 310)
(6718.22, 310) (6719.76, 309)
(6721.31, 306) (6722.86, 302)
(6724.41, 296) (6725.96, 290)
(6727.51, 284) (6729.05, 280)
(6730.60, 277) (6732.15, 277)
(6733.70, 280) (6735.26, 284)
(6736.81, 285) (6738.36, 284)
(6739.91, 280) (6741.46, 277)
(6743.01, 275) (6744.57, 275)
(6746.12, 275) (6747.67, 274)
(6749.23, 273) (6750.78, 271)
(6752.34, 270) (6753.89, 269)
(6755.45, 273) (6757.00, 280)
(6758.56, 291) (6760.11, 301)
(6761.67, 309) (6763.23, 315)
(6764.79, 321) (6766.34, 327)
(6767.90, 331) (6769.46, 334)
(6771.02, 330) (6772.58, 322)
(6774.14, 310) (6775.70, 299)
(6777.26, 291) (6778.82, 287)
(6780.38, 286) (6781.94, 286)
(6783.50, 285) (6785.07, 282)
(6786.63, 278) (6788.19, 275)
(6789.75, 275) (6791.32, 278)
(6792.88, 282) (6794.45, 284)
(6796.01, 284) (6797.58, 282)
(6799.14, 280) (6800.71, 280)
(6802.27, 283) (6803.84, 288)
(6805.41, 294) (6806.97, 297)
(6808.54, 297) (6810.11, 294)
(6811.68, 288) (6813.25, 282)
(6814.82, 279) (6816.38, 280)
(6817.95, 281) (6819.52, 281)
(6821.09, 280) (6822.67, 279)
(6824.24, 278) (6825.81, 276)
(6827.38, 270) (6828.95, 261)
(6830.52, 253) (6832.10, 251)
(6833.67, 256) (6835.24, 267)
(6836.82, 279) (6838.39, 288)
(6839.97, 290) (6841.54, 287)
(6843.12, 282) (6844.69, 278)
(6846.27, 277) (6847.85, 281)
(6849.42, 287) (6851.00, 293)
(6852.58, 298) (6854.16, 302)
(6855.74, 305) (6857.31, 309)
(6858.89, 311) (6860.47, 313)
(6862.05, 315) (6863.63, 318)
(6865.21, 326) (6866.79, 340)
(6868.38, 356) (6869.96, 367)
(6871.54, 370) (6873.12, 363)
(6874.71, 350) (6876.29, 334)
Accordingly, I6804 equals 1.7 A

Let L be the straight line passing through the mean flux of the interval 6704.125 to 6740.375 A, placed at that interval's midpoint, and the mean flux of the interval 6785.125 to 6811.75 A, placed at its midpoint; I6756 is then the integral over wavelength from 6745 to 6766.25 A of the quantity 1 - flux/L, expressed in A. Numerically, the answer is 0.3 A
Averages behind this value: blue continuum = 297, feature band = 288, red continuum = 285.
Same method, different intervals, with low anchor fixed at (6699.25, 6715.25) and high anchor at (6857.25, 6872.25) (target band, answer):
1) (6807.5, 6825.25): 2.27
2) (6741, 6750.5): 1.17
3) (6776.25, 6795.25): 2.22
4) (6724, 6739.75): 1.40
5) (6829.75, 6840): 1.89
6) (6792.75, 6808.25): 1.76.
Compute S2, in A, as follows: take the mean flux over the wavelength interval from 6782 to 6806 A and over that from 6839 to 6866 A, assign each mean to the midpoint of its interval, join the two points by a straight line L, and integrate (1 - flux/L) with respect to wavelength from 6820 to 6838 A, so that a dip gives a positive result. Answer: 1.4 A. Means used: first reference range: 282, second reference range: 298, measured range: 269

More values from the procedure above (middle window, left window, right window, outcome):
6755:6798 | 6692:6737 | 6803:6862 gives -1.0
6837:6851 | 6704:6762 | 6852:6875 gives 1.7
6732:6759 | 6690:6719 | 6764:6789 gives 2.1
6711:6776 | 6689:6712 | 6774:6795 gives -1.1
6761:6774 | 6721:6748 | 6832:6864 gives -1.7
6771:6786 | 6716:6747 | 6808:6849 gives -0.7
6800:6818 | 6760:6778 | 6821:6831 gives -0.2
